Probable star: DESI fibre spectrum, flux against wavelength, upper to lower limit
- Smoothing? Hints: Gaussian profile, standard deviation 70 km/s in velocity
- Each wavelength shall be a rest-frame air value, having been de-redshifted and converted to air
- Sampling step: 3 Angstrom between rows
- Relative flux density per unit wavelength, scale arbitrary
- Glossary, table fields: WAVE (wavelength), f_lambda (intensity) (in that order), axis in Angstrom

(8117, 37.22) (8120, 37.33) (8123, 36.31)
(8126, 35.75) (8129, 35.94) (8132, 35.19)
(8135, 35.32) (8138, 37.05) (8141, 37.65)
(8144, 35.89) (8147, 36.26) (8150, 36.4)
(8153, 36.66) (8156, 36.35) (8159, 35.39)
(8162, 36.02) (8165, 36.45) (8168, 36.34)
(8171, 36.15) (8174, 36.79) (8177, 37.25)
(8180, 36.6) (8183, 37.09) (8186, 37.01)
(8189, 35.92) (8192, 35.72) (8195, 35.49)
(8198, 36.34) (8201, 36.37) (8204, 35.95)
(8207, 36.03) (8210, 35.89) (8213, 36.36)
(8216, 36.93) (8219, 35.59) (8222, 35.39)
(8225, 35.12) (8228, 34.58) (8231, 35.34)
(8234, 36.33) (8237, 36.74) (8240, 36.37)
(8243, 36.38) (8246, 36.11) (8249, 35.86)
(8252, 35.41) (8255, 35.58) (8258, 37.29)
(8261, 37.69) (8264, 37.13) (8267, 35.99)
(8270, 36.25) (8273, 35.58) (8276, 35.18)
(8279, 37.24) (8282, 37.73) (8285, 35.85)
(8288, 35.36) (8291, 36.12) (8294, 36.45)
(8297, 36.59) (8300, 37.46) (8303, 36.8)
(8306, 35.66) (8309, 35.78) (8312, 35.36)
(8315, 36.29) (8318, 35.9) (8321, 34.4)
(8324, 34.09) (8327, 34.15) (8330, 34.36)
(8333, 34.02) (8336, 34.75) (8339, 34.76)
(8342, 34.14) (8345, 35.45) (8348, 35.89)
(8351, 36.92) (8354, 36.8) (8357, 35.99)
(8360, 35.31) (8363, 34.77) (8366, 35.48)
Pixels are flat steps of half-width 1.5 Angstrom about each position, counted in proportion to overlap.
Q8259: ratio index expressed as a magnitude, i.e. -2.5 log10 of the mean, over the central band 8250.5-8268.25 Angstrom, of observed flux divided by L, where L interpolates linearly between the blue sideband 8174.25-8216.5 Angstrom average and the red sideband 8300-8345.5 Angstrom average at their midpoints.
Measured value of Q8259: -0.02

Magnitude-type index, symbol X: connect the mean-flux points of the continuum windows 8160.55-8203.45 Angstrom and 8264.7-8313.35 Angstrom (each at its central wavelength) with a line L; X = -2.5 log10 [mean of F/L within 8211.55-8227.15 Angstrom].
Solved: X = 0.015 mag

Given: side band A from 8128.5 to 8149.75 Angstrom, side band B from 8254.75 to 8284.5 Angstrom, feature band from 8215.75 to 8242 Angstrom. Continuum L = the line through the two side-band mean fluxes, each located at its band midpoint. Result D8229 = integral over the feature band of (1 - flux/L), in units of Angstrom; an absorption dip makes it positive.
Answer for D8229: 0.50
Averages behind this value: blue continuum 36.2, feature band 35.8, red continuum 36.6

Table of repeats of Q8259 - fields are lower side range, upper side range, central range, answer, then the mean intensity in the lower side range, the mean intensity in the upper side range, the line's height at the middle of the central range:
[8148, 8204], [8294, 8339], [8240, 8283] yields -0.018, 36.3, 35.4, 35.8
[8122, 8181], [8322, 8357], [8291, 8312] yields -0.032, 36.3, 35.1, 35.3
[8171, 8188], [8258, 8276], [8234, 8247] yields 0.006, 36.8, 36.5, 36.6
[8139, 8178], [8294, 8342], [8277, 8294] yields -0.026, 36.4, 35.4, 35.6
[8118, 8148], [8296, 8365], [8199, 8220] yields -0.006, 36.3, 35.5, 36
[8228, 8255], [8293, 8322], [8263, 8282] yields -0.009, 36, 36.1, 36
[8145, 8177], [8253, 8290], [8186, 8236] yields 0.014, 36.3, 36.4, 36.4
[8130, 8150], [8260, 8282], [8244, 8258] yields 0.016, 36.2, 36.5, 36.5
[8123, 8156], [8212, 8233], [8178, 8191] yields -0.022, 36.2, 35.6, 35.9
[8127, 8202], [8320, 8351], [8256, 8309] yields -0.038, 36.3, 34.7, 35.2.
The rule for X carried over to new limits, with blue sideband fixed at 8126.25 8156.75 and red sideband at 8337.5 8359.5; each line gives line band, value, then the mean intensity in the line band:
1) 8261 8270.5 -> -0.02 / 36.7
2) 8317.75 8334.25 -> 0.04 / 34.4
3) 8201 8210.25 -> 0.00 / 36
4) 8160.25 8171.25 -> 0.00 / 36.2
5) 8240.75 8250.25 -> -0.01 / 36.1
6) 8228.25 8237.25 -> 0.00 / 35.8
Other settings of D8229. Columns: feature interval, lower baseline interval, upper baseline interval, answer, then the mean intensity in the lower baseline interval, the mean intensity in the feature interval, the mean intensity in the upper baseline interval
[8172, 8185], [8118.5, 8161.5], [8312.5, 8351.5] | -0.3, 36.2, 36.9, 35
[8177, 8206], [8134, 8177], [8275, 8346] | -0.1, 36.4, 36.3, 35.6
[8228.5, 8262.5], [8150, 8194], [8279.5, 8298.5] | 0.2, 36.4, 36.2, 36.4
